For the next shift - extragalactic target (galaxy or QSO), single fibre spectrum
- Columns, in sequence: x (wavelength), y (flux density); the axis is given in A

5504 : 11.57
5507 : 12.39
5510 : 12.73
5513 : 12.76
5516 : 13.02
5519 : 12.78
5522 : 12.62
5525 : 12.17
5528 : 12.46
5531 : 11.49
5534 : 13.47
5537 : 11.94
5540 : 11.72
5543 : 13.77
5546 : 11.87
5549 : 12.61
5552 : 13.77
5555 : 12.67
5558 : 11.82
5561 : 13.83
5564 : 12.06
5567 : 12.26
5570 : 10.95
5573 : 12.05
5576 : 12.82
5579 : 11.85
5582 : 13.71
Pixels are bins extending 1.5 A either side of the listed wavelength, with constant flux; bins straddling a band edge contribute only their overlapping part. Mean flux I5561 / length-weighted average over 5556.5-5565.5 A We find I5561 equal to 12.6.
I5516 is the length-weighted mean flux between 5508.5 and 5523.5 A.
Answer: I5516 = 12.8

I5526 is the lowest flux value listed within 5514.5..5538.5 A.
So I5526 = 11.49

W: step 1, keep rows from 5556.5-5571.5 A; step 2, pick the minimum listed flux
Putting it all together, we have 10.95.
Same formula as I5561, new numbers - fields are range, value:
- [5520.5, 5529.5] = 12.4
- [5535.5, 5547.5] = 12.3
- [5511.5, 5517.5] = 12.9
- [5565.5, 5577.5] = 12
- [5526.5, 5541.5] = 12.2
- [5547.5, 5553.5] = 13.2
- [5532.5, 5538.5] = 12.7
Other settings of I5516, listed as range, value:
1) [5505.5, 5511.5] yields 12.6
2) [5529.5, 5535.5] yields 12.5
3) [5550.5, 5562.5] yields 13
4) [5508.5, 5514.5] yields 12.7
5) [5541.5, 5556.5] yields 12.9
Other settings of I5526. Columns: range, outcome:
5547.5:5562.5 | 11.82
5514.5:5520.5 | 12.78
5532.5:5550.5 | 11.72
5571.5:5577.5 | 12.05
